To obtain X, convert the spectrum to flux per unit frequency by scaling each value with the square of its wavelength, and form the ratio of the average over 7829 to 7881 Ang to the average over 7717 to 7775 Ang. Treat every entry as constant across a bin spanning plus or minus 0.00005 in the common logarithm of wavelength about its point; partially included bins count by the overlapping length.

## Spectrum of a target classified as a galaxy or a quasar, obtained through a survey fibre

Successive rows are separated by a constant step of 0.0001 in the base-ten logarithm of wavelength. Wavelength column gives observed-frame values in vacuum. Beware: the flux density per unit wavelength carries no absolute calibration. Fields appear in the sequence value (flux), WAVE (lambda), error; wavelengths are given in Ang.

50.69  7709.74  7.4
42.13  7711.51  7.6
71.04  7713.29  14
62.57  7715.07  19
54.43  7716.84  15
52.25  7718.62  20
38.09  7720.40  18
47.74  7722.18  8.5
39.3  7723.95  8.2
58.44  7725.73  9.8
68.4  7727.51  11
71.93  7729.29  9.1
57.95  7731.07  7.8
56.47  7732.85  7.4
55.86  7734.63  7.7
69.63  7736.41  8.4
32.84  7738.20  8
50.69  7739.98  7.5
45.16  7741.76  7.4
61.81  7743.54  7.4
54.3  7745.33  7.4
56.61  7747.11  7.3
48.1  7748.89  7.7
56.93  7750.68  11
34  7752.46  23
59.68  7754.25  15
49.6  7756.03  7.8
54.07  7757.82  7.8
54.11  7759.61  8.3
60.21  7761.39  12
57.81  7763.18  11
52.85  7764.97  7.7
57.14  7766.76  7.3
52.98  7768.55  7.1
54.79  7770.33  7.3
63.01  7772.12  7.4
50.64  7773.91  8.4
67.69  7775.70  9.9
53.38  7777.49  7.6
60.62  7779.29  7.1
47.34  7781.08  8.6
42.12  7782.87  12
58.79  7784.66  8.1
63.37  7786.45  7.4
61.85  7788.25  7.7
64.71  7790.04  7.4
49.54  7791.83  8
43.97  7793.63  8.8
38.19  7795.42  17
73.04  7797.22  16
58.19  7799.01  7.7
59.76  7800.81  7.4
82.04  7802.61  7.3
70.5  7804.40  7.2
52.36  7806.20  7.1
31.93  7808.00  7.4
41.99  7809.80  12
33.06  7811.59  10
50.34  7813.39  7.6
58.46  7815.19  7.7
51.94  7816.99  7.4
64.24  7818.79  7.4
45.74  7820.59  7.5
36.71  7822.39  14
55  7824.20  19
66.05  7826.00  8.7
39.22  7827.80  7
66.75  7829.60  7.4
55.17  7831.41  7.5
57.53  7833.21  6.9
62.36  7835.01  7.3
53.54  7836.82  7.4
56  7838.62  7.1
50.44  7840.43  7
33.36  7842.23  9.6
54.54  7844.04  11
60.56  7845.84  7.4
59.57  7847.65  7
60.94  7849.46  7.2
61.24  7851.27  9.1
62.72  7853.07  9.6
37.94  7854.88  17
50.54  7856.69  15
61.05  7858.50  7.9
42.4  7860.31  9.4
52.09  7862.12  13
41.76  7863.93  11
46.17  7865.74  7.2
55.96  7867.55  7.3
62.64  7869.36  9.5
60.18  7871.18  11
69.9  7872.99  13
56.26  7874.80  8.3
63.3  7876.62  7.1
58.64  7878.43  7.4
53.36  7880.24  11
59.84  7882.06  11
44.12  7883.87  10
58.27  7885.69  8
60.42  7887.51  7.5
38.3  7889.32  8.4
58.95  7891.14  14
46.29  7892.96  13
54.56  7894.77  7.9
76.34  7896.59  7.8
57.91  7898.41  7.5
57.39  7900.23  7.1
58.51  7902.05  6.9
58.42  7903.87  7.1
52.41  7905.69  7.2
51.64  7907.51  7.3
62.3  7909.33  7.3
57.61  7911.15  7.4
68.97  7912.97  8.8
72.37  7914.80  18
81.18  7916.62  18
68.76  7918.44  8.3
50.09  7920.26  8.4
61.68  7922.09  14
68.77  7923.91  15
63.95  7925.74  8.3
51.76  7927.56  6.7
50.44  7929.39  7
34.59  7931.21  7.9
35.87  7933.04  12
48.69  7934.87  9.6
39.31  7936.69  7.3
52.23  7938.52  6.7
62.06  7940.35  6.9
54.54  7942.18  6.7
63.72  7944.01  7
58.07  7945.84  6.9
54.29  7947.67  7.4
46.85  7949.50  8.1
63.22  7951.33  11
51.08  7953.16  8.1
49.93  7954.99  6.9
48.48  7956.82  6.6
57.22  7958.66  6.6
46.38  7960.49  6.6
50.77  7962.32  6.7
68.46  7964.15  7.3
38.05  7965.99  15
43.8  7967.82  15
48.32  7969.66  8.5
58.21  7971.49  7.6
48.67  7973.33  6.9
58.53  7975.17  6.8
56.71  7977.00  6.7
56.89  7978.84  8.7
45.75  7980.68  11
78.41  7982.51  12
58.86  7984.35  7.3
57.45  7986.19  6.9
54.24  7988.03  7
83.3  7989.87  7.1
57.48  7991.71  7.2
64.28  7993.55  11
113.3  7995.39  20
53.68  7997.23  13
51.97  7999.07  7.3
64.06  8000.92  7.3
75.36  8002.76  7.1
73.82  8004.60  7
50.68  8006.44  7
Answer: 1.06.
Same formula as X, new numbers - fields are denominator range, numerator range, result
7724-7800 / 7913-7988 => 1.05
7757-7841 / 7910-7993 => 1.06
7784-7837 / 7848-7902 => 1.03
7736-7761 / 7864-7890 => 1.12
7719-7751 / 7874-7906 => 1.09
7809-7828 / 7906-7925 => 1.32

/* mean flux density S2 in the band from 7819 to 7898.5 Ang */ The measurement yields 54.7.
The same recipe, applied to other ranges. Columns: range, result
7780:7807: 57.8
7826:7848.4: 54.5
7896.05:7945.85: 57.7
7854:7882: 54.3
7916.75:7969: 53.4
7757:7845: 54.5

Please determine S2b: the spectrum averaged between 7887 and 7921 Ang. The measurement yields 59.7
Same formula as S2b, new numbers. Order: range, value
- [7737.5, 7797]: 53.6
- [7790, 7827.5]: 53.2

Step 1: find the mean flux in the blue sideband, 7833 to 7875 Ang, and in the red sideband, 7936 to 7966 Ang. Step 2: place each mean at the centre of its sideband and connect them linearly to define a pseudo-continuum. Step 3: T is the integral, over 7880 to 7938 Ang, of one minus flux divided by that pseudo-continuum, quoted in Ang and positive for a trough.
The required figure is -2.4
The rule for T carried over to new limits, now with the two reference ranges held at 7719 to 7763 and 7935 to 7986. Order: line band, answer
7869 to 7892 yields -1.41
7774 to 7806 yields -2.75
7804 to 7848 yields 1.38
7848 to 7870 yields 0.31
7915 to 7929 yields -2.54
